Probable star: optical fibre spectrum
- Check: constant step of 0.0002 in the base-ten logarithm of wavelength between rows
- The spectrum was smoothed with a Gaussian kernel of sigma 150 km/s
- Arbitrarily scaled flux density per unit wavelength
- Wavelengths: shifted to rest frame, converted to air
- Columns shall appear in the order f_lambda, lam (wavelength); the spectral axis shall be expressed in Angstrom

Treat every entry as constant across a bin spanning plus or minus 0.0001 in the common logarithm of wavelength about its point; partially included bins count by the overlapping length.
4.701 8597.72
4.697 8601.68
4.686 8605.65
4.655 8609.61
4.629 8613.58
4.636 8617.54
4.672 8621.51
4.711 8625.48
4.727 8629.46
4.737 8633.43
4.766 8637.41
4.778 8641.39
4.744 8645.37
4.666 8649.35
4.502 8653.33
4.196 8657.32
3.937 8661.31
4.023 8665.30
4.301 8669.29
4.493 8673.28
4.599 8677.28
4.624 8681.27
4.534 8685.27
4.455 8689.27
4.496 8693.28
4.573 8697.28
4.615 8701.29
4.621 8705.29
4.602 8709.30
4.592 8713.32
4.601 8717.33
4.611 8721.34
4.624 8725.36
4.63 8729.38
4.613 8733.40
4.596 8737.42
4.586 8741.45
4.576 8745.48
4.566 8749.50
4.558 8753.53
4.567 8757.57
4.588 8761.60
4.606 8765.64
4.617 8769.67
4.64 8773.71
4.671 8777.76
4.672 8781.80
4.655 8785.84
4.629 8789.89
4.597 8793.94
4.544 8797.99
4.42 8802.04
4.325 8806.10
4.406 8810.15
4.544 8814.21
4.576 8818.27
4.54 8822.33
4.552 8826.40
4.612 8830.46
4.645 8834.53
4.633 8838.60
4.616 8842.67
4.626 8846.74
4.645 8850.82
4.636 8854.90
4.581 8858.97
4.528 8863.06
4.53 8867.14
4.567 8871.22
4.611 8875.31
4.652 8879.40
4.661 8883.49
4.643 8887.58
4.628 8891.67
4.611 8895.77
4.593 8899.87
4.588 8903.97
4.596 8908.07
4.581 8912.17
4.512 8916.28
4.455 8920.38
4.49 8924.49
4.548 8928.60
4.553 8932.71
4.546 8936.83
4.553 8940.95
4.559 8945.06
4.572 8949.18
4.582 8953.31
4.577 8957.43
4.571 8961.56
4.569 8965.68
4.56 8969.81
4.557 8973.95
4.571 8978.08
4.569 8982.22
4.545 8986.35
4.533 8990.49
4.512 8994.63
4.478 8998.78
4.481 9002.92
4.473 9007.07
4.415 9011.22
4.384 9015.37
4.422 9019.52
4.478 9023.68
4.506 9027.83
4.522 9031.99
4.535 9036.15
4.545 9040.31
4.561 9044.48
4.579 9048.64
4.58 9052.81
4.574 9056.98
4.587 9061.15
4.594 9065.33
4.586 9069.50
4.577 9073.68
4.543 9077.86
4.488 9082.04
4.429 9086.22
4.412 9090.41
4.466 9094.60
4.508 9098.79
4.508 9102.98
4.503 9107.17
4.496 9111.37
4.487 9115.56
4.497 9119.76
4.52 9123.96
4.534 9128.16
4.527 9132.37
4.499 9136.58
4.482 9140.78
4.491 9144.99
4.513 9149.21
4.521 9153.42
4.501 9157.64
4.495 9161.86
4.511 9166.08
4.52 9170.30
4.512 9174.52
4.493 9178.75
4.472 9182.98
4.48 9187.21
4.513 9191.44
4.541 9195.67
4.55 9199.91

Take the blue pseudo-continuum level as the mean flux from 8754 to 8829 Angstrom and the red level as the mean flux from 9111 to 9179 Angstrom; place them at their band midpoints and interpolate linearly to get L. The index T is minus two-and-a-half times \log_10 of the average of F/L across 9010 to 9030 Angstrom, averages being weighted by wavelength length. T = 0.02 mag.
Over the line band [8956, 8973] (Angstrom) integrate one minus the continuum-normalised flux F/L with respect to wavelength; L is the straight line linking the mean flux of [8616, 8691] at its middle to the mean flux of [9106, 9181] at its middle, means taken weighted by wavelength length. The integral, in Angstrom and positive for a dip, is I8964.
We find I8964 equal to -0.2 Angstrom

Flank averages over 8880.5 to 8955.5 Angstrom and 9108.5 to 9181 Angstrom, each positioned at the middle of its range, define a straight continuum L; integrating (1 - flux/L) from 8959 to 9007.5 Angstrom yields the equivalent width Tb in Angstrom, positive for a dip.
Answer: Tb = 0.2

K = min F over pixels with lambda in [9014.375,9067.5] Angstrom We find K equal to 4.384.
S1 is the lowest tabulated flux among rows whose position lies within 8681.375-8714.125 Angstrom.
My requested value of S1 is 4.455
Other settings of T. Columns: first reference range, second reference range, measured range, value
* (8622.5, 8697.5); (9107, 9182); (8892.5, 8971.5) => -0.01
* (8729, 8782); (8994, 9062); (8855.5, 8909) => -0.01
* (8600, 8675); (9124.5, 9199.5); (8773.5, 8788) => -0.03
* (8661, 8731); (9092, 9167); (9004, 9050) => 0.00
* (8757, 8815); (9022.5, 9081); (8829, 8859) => -0.02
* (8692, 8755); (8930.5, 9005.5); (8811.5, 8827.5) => 0.01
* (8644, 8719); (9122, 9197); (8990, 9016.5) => 0.01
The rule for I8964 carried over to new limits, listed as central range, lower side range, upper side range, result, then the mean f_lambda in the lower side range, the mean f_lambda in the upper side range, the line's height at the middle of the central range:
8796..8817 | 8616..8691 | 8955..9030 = 0.3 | 4.53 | 4.51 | 4.52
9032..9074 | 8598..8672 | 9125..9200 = -0.5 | 4.56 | 4.51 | 4.52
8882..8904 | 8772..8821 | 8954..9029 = -0.4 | 4.56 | 4.51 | 4.53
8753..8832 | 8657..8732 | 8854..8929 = -0.6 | 4.49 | 4.58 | 4.53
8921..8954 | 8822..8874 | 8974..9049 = 0.0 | 4.59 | 4.51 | 4.55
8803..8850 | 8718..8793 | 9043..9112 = 0.4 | 4.61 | 4.53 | 4.59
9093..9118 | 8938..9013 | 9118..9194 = 0.1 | 4.54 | 4.5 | 4.51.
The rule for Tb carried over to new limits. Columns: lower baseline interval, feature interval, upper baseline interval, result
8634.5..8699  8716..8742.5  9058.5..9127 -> -0.7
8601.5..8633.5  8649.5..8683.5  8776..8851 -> 2.2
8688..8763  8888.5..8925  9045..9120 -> -0.1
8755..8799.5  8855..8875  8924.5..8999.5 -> 0.1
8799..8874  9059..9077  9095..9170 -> -0.3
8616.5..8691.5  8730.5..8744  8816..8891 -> -0.1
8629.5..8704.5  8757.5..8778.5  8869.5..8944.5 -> -0.4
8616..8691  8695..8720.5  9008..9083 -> -0.4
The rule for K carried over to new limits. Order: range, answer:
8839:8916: 4.528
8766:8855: 4.325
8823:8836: 4.552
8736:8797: 4.558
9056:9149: 4.412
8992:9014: 4.415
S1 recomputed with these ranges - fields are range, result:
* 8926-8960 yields 4.546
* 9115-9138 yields 4.487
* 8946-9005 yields 4.478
